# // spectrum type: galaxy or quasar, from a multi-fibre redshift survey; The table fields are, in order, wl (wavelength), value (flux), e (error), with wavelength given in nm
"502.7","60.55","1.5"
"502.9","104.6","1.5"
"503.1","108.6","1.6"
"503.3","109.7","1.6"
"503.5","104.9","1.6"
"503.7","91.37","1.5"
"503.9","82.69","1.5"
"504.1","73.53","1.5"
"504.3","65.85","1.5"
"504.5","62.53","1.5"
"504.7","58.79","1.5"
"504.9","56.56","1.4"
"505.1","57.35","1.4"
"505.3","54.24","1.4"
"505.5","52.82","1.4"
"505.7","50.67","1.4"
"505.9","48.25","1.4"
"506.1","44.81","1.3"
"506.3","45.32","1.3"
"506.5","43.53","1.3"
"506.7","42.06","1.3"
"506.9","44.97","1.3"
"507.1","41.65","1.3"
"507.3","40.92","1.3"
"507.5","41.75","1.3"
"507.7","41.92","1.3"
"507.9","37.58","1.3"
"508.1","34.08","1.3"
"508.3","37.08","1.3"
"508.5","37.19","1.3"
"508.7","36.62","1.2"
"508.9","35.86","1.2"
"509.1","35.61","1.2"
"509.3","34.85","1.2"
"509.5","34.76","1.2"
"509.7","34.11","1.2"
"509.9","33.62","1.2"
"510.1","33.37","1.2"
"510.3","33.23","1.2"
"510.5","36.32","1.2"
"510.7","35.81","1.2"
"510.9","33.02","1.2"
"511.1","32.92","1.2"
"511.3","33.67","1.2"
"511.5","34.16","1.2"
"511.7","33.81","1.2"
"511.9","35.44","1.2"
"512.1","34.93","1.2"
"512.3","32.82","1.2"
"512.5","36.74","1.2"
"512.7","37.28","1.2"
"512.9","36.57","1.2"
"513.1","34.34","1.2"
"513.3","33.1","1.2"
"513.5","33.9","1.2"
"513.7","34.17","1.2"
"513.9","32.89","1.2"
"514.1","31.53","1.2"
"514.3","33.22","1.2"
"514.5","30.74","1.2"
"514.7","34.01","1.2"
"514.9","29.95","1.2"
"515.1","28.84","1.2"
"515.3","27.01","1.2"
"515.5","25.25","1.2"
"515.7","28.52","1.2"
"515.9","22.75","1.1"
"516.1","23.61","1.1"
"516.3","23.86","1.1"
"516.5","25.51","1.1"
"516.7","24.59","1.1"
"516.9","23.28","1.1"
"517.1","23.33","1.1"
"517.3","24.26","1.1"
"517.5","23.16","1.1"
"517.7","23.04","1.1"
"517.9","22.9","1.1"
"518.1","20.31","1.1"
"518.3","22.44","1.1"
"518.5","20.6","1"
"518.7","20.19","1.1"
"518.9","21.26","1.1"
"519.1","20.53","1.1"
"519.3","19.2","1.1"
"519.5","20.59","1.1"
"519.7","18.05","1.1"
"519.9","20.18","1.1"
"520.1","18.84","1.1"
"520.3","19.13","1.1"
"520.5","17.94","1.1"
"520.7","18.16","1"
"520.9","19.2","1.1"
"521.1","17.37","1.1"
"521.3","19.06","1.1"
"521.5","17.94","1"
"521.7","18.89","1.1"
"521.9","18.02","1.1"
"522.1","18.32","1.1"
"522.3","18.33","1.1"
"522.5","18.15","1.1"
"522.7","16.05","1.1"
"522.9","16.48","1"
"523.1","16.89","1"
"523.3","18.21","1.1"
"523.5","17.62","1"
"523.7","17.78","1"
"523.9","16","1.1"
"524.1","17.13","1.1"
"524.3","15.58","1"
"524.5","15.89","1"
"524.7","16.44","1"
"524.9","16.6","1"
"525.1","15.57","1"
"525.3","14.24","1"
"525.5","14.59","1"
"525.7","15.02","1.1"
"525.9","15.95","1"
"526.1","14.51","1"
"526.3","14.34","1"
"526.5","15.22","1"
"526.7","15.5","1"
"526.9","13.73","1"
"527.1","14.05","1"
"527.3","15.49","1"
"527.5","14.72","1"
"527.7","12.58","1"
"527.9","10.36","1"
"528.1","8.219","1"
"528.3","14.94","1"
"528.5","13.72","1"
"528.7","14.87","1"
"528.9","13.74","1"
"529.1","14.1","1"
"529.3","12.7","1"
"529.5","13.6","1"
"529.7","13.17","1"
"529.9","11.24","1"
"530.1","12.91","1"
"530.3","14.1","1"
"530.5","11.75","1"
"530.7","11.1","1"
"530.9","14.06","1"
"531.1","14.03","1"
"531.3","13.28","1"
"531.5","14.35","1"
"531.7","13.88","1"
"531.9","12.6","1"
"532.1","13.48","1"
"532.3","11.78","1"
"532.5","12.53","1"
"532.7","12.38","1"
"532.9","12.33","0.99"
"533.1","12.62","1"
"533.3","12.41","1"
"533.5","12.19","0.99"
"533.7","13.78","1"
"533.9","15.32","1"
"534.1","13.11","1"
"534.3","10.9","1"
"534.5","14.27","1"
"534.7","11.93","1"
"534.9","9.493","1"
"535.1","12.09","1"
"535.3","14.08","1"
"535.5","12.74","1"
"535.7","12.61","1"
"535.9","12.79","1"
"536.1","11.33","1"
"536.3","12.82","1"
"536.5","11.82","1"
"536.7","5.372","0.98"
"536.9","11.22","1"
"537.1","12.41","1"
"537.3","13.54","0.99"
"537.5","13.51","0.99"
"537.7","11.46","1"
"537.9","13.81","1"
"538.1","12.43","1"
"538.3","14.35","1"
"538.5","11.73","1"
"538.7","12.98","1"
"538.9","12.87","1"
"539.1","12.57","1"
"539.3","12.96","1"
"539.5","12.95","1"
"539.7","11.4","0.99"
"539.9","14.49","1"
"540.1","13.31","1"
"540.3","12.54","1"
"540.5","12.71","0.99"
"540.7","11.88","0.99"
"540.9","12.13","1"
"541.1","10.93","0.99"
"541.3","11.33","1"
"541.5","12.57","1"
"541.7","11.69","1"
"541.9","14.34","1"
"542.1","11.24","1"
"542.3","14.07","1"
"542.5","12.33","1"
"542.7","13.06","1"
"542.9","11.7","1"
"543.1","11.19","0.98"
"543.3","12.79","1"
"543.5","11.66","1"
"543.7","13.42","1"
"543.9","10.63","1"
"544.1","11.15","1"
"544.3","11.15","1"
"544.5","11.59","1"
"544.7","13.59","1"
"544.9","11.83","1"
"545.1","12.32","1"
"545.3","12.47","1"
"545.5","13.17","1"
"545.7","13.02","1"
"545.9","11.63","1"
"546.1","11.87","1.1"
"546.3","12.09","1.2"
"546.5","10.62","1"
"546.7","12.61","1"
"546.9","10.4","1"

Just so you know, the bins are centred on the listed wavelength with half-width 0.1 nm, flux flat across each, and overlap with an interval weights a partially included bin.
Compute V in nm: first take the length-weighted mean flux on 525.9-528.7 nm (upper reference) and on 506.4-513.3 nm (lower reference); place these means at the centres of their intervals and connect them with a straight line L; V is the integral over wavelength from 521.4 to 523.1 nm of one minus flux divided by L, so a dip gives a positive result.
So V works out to 0.22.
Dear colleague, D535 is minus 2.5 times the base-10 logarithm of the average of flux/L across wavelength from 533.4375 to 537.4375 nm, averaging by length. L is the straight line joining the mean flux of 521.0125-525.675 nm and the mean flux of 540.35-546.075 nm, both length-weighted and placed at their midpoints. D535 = 0.15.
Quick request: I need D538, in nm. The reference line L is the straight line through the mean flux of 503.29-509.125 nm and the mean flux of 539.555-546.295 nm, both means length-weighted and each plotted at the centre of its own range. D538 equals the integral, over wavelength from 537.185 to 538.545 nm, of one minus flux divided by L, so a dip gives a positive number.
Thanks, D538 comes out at 0.37 nm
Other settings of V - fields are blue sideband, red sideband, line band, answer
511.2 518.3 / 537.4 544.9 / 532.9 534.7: 0.44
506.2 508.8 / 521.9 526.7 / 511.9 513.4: -0.10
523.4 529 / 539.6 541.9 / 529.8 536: 0.41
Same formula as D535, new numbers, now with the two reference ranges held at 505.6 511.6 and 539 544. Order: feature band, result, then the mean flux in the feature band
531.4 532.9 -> 0.46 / 13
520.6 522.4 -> 0.46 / 18.4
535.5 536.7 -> 0.38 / 11.7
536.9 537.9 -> 0.23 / 12.7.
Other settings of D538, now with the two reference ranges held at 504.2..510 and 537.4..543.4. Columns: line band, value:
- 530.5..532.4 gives 0.720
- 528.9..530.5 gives 0.682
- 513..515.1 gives 0.285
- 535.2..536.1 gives 0.223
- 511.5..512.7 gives 0.141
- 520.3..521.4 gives 0.451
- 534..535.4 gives 0.446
